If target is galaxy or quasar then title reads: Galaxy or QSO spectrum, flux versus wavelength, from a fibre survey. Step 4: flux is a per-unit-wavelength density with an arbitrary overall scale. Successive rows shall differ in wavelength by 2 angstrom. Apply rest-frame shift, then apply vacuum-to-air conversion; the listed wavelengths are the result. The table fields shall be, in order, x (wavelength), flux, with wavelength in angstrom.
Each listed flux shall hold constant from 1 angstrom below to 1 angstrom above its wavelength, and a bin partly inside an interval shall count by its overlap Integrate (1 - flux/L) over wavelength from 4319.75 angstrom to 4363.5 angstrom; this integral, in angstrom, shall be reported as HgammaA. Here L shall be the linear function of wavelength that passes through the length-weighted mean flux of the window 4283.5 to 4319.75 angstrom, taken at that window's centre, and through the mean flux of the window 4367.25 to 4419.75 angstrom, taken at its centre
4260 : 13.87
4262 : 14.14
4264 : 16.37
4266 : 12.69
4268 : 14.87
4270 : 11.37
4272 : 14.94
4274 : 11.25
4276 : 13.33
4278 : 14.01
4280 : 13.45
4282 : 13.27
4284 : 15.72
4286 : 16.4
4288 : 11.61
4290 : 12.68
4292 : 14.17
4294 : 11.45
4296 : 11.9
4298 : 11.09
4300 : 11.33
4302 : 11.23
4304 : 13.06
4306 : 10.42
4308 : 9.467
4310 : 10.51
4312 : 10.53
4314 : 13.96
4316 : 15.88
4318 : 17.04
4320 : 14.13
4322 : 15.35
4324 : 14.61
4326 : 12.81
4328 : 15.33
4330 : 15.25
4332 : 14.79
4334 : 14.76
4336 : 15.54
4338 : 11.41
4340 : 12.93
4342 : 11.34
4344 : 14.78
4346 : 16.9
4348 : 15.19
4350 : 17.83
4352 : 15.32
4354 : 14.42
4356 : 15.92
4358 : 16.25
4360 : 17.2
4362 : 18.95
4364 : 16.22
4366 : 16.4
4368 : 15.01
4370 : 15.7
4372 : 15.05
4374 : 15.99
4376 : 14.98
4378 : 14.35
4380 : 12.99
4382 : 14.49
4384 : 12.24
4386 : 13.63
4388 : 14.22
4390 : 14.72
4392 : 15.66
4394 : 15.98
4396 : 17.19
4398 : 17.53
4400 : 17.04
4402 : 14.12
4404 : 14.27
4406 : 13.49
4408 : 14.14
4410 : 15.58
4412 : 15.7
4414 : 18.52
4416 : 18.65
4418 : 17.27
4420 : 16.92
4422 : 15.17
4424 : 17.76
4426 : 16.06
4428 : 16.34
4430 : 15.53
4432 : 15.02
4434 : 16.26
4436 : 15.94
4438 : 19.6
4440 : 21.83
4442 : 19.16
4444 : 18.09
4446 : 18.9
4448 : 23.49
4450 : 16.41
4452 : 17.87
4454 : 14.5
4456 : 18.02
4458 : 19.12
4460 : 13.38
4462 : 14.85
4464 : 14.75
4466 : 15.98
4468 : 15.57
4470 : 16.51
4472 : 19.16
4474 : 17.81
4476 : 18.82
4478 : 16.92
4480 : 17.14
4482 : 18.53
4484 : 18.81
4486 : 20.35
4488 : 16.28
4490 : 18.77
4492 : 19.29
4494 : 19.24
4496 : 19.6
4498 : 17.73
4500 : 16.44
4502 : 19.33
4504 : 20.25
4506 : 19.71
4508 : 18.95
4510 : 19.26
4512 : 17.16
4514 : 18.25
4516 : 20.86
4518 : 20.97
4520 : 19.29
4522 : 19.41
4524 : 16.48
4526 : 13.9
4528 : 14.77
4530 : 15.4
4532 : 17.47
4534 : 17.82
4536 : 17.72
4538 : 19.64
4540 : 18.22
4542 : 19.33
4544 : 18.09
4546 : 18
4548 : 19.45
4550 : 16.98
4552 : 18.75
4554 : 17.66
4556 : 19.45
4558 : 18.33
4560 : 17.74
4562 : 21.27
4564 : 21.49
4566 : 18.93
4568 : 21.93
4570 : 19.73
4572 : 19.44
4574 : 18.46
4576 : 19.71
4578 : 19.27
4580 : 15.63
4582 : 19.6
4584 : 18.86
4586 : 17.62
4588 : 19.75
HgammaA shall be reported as -3.9 angstrom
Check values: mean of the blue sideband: 12.7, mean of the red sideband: 15.4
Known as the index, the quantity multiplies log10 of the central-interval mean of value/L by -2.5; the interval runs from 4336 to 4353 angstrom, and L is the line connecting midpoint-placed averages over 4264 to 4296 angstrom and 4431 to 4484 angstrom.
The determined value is 0.03 mag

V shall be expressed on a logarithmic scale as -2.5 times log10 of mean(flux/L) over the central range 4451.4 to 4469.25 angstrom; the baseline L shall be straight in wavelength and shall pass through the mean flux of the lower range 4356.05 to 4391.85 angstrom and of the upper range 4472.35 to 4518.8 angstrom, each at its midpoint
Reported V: 0.11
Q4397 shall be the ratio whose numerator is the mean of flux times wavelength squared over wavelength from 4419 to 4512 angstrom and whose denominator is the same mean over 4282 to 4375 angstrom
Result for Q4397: 1.33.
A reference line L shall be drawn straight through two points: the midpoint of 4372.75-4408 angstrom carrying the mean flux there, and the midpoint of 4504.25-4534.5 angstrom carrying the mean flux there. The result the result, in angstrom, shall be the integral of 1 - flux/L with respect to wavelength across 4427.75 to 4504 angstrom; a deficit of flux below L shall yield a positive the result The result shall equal -4.6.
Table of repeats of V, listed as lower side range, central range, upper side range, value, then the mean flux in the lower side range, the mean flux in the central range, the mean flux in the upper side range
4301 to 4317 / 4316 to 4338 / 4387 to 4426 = -0.175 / 11.9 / 14.8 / 16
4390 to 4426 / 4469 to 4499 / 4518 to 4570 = -0.057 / 16.1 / 18.3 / 18.4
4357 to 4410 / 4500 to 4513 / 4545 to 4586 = -0.065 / 15.3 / 18.9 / 19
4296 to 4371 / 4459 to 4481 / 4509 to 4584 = 0.037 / 14.3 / 16.4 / 18.5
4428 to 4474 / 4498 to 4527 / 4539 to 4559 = -0.034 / 17.3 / 18.6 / 18.4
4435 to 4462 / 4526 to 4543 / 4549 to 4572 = 0.101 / 18.1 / 17.3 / 19.3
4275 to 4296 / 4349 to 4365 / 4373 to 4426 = -0.122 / 13.5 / 16.5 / 15.5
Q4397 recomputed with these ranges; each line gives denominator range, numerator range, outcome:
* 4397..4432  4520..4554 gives 1.16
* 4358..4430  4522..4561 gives 1.20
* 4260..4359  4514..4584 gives 1.51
